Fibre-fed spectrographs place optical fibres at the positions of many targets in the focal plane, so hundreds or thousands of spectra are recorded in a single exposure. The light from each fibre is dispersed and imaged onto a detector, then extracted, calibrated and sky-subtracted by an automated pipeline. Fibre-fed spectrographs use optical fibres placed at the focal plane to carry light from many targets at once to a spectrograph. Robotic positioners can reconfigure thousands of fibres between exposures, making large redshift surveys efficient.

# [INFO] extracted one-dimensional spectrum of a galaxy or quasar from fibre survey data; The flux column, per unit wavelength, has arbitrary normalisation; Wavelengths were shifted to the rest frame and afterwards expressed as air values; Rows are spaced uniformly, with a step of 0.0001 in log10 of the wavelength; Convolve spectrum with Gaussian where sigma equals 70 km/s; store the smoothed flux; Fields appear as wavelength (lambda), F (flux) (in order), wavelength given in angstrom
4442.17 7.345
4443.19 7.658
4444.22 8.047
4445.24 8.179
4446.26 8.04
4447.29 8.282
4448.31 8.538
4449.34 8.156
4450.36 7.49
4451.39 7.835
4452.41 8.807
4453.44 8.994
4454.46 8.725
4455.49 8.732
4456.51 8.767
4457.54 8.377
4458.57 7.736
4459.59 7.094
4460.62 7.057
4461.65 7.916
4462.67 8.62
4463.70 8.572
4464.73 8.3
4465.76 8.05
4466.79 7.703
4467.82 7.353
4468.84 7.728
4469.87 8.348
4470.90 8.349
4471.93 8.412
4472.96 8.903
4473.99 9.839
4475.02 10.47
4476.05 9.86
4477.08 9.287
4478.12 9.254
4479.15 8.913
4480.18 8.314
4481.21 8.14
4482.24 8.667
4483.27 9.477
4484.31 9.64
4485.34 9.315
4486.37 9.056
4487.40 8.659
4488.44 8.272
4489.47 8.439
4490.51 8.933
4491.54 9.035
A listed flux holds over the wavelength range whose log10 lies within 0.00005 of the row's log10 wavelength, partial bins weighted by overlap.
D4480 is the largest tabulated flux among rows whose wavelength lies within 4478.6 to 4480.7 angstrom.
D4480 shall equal 8.913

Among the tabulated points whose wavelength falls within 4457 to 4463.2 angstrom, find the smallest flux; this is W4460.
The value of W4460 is 7.057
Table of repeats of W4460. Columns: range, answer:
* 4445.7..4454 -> 7.49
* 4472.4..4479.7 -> 8.903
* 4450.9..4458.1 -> 7.835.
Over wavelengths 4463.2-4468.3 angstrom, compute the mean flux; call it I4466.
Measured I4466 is 7.99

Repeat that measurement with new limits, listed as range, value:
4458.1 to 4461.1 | 7.3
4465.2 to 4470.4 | 7.85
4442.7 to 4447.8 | 8.04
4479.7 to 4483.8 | 8.65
